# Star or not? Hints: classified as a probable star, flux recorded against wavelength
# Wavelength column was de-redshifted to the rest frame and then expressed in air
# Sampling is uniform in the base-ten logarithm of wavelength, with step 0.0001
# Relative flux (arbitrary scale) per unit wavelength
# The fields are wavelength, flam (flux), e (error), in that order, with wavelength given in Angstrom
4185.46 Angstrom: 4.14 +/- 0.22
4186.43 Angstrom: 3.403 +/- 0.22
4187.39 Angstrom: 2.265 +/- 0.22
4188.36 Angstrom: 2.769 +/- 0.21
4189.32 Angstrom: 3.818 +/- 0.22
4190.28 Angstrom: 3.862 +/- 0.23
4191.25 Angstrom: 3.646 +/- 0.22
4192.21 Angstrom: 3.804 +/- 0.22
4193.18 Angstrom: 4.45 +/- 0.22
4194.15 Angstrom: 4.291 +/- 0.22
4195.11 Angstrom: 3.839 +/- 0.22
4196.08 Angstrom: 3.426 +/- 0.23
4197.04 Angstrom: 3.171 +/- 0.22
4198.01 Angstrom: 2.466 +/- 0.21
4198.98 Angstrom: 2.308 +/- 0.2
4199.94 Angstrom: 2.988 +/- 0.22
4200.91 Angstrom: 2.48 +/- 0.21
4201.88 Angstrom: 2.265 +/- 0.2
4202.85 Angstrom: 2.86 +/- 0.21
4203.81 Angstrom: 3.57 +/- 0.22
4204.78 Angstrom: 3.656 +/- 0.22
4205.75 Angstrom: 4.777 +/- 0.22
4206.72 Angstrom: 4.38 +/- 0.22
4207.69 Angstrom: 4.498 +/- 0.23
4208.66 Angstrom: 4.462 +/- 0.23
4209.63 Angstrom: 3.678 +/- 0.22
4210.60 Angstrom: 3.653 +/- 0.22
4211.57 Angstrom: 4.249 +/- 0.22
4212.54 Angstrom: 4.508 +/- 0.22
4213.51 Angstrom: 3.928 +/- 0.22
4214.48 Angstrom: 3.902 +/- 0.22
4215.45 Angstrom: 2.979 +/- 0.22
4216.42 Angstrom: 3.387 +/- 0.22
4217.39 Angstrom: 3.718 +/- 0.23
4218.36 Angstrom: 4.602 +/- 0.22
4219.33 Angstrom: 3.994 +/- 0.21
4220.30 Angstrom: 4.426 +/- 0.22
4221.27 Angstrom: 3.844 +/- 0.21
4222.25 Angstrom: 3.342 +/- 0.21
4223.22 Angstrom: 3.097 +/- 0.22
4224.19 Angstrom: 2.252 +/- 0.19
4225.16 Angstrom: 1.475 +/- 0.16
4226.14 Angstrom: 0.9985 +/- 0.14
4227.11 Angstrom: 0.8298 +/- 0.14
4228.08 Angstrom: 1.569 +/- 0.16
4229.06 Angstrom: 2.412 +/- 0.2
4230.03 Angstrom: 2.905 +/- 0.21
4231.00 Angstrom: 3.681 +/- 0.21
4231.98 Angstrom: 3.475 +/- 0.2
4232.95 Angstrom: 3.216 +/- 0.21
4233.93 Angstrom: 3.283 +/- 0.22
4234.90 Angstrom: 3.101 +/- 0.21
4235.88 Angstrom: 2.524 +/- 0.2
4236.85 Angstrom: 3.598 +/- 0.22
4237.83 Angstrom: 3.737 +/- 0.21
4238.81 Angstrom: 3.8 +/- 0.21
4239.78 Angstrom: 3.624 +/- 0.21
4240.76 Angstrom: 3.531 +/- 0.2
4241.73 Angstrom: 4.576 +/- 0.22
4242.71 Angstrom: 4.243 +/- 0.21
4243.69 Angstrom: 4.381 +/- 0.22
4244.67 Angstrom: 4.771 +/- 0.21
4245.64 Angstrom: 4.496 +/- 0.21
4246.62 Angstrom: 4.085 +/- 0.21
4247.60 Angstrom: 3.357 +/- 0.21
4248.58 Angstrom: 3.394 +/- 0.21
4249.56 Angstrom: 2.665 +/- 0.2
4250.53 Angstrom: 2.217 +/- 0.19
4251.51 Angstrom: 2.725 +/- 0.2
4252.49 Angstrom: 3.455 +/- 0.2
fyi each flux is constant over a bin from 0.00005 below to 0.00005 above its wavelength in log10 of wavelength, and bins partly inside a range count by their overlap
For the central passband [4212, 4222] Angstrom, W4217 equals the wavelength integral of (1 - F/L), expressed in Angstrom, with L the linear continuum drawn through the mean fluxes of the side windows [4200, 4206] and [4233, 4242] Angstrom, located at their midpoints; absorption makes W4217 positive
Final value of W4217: -1.8 Angstrom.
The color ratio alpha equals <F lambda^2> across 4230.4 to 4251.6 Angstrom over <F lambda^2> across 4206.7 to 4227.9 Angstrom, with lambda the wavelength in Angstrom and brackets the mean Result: 1.06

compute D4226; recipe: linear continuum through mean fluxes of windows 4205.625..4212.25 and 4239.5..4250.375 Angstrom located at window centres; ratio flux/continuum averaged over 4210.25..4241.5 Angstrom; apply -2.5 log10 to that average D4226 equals 0.24 mag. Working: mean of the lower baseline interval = 4.22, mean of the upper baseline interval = 3.87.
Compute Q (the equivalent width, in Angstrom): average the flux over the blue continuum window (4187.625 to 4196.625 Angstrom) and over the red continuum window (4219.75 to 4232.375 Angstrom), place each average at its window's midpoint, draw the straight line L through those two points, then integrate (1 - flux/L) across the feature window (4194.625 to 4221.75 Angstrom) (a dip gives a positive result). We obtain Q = -4.1 Angstrom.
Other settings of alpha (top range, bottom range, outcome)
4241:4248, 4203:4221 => 1.08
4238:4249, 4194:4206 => 1.29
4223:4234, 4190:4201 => 0.71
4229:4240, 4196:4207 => 1.06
